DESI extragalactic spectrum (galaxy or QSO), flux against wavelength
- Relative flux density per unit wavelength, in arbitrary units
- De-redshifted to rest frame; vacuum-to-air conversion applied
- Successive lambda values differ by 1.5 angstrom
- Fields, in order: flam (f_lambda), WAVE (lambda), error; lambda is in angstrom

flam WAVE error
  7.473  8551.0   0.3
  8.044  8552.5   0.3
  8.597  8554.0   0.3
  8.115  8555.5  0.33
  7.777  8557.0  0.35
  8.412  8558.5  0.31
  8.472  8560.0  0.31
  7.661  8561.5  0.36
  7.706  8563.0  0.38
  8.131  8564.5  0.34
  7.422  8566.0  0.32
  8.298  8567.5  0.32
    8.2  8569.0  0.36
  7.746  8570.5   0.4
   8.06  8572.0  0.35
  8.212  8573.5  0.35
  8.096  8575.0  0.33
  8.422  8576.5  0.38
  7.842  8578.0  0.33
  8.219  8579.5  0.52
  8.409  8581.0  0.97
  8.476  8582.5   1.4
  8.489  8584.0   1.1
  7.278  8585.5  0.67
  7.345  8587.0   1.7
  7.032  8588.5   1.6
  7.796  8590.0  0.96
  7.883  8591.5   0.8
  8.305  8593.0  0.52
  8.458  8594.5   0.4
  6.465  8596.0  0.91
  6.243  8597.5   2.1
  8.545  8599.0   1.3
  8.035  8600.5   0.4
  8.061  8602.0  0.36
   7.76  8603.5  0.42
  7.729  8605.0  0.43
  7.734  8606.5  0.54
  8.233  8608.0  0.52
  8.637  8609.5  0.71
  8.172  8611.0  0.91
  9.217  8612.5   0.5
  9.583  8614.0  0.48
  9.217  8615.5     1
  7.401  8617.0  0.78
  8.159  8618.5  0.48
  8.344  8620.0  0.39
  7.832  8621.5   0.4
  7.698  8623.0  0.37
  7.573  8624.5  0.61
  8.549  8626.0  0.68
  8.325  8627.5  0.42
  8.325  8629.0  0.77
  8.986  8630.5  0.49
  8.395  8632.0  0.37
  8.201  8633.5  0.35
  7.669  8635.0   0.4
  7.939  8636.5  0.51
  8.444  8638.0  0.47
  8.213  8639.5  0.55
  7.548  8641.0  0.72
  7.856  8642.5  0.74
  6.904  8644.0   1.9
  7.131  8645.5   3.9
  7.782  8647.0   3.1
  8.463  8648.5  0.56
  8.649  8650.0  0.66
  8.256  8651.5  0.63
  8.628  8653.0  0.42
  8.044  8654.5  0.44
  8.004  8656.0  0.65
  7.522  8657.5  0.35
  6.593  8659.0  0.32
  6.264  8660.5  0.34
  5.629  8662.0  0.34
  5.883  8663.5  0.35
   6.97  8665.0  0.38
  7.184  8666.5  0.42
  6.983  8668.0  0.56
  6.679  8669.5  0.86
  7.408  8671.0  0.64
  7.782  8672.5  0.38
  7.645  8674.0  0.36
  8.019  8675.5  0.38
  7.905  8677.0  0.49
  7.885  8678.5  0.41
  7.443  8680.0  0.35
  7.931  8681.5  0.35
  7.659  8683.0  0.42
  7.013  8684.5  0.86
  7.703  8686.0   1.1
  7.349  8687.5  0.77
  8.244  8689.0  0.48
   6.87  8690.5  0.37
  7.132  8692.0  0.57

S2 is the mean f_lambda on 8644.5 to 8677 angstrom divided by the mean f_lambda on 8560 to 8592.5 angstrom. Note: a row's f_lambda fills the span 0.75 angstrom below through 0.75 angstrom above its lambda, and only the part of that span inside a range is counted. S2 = 0.93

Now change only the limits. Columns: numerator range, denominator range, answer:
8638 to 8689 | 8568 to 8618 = 0.93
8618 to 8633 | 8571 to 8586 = 1.01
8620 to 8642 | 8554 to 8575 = 1.01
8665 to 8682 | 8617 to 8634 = 0.92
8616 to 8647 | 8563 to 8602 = 1.01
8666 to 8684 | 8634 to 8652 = 0.95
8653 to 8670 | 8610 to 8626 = 0.84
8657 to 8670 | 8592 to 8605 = 0.86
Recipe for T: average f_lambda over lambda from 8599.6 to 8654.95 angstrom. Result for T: 8.16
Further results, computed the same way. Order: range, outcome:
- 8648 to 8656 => 8.37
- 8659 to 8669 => 6.5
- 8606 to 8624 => 8.35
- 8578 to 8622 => 8.03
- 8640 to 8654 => 7.92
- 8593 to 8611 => 7.84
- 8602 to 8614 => 8.29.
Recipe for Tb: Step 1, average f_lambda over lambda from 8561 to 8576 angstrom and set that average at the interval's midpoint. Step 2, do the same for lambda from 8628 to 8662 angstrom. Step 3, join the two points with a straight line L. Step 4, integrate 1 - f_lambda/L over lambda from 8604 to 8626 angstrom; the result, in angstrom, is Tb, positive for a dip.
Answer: -1.0 angstrom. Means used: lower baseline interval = 7.97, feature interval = 8.26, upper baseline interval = 7.85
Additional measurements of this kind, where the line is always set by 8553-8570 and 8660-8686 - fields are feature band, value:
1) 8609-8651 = -3.55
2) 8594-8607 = 0.19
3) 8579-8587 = -0.19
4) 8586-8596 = 0.19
